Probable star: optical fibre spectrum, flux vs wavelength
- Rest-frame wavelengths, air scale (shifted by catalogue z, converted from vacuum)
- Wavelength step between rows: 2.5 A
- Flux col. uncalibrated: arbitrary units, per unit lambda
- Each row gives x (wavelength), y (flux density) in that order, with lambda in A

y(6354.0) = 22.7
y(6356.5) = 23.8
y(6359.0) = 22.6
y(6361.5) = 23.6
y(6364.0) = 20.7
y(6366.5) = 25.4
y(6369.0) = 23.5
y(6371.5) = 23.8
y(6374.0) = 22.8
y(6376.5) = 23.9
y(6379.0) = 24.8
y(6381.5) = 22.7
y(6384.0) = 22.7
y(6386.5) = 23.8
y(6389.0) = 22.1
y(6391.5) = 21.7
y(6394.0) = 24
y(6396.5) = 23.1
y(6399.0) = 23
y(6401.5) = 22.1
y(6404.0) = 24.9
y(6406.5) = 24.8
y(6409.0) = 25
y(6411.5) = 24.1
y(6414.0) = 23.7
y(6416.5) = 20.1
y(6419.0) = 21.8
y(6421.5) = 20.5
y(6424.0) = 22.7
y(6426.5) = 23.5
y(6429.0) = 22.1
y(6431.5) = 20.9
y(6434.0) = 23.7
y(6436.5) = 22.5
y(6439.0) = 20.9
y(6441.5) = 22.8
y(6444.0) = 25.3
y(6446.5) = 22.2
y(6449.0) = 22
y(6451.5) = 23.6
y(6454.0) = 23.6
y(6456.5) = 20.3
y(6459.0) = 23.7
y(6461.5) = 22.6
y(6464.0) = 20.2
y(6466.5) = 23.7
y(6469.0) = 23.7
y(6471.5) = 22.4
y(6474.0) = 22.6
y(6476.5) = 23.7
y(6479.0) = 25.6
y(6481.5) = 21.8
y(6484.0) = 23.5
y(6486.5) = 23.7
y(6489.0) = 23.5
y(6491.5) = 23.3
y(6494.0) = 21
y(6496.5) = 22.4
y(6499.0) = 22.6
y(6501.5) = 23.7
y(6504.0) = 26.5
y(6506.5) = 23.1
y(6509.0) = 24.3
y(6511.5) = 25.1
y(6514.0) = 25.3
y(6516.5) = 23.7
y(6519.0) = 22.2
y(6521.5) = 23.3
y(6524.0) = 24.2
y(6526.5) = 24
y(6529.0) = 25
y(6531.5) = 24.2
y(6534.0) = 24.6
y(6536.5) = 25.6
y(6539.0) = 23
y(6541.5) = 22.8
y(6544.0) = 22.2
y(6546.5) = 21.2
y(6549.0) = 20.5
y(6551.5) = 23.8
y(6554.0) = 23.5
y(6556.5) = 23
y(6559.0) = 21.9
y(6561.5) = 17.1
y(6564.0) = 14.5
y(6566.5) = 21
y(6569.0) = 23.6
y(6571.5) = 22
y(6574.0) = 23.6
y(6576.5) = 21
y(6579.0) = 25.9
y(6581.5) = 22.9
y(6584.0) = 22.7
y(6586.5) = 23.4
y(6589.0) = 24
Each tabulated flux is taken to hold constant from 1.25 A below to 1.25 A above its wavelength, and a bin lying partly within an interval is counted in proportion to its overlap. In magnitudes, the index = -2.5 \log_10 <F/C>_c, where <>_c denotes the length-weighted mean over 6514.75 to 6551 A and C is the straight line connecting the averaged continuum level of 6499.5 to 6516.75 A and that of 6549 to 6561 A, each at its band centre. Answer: 0.00 mag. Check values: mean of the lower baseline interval 24.5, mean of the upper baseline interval 22.4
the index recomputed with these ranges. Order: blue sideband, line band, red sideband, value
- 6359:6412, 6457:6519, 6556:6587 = -0.042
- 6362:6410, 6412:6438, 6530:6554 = 0.055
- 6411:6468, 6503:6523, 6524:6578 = -0.083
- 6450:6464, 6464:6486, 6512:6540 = -0.012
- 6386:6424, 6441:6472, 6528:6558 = 0.013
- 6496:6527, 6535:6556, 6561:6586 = -0.009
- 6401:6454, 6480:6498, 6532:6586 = -0.010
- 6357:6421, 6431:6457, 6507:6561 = 0.030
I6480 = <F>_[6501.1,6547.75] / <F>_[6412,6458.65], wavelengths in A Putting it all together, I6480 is 1.07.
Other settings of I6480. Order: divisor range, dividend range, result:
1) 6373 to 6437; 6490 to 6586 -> 1.00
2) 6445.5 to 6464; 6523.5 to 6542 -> 1.08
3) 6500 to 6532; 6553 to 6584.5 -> 0.90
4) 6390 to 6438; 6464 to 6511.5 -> 1.02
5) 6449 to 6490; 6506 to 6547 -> 1.04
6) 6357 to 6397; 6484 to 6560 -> 1.01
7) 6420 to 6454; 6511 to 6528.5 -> 1.06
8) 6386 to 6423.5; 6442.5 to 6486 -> 1.00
